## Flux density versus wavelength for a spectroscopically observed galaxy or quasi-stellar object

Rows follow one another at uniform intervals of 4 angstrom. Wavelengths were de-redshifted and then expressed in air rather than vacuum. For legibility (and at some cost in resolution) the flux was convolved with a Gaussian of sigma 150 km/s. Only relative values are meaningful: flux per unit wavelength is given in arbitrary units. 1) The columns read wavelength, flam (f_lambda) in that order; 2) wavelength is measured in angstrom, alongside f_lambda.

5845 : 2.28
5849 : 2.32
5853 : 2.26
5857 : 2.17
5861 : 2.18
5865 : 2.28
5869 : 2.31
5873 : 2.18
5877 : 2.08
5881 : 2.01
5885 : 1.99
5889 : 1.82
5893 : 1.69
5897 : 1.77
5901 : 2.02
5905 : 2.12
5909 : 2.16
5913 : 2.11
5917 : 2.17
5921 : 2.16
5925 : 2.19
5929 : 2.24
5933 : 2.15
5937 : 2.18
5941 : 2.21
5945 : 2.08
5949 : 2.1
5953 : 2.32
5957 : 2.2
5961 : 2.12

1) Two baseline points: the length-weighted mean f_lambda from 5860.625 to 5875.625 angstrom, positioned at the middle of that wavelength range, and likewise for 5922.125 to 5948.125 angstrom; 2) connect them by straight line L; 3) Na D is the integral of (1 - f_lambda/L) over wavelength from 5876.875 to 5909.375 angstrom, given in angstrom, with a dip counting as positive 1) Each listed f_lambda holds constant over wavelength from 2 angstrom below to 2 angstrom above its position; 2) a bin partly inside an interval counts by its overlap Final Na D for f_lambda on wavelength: 3.9 angstrom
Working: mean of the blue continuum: 2.24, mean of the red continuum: 2.17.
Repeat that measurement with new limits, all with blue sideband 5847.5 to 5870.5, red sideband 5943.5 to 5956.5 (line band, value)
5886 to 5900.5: 2.7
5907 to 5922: 0.4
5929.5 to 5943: 0.0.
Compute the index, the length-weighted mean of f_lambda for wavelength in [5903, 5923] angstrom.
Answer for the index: 2.14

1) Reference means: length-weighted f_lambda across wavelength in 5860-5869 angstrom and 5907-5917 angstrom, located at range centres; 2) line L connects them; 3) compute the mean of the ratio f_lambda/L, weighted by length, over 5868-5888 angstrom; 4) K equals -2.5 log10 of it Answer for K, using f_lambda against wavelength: 0.067 mag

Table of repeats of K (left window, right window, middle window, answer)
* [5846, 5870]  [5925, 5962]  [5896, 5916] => 0.08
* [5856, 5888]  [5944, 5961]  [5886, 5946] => 0.05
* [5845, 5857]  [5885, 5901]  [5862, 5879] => -0.08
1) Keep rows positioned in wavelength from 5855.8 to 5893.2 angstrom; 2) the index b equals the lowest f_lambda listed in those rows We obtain 1.69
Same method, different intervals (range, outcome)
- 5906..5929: 2.11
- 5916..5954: 2.08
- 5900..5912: 2.02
